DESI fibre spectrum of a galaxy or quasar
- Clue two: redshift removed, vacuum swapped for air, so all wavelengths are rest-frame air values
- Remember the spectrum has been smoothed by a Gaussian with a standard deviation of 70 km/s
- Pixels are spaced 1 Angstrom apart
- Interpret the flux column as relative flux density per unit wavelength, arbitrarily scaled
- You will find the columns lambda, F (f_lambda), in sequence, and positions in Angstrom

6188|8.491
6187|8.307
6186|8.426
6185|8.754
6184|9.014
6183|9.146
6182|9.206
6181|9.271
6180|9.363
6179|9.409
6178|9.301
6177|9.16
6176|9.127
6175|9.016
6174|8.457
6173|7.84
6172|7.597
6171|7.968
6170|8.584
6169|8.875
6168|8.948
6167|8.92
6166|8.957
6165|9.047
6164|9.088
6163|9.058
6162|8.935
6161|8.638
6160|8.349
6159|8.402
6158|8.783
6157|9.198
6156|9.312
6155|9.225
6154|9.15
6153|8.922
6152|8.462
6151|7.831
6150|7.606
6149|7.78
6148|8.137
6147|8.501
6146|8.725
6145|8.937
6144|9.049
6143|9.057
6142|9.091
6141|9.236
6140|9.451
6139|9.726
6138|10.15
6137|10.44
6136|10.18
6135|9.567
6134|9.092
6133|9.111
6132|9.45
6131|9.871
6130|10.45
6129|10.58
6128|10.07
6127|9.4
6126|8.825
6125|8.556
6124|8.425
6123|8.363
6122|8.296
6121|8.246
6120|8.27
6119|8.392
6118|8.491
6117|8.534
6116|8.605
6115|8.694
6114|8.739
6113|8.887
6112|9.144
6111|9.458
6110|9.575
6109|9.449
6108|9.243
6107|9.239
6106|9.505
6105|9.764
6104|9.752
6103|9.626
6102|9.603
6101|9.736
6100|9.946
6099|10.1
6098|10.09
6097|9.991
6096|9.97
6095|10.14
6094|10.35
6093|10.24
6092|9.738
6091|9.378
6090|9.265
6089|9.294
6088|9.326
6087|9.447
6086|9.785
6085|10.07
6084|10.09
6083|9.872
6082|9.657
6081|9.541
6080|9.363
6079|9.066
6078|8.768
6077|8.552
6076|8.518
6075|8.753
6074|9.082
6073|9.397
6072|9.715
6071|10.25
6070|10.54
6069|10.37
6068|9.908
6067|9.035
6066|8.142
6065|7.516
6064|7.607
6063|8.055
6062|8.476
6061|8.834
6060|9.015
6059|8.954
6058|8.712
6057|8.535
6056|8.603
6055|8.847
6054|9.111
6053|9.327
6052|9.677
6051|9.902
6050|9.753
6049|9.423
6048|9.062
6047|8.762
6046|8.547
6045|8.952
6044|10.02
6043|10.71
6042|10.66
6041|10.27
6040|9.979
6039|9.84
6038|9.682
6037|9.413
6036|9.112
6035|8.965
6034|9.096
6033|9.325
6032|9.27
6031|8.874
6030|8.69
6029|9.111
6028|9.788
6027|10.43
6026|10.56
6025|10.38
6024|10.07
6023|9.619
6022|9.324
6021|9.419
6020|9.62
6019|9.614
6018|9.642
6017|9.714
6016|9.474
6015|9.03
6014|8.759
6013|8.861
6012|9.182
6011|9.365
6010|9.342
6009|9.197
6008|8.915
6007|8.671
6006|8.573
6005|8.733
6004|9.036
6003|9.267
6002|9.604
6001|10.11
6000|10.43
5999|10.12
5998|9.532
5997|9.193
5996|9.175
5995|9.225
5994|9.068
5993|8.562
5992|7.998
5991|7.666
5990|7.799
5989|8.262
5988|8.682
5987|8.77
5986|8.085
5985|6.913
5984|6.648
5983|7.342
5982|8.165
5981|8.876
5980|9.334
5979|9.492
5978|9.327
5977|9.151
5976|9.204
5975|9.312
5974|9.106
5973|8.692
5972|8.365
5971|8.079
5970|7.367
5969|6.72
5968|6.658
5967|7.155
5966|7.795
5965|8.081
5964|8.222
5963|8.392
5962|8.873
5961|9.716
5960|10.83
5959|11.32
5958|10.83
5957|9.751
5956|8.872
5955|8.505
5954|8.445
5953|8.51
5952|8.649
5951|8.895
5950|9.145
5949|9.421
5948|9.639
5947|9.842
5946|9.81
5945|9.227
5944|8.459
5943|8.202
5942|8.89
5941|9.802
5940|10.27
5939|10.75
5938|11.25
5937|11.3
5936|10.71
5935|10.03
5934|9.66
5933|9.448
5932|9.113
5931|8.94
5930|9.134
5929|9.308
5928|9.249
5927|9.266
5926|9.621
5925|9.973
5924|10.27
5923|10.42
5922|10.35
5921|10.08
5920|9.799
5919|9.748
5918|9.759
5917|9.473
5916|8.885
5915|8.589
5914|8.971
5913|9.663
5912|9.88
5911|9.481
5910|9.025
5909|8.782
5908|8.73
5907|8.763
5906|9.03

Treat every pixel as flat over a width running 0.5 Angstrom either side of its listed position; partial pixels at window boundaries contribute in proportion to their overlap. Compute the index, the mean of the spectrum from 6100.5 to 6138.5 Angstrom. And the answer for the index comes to 9.26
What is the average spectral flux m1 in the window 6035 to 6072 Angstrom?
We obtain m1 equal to 9.27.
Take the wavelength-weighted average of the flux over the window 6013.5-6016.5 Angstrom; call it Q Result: 9.09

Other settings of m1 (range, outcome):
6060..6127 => 9.24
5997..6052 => 9.48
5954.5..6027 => 8.95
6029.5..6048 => 9.44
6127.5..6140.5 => 9.86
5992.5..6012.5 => 9.27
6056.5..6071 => 8.88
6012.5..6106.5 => 9.43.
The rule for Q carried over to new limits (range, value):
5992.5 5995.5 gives 8.95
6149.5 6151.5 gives 7.72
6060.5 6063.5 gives 8.46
